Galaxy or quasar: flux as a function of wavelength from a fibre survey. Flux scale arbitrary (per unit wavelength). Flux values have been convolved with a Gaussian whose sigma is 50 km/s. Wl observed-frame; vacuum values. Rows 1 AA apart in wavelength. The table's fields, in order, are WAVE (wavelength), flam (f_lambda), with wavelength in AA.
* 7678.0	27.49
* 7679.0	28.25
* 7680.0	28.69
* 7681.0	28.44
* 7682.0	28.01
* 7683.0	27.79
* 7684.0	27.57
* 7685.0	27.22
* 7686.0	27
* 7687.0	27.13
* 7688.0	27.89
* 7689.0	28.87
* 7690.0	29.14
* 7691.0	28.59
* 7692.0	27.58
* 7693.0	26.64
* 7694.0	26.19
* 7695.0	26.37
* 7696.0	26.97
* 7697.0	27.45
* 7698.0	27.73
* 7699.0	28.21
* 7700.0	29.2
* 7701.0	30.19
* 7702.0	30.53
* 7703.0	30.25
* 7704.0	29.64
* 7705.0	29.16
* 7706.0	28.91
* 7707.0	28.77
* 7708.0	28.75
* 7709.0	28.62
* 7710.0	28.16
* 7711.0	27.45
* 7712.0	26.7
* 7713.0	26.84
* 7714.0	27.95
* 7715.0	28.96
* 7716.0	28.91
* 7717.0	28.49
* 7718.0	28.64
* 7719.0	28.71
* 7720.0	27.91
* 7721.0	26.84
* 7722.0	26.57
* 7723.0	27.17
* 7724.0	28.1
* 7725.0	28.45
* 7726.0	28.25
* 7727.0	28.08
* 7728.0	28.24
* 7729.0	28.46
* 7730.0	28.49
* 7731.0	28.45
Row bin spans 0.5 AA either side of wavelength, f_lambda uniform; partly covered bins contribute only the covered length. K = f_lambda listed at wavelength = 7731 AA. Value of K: 28.45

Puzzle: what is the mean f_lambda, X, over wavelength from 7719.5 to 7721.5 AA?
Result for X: 27.4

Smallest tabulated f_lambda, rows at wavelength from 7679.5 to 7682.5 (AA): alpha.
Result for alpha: 28.01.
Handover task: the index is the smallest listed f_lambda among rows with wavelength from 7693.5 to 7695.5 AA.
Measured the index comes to 26.19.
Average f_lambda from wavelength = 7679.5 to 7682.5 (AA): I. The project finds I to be 28.4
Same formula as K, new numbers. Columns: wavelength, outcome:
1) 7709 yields 28.62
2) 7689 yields 28.87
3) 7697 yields 27.45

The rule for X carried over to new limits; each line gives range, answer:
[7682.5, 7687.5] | 27.3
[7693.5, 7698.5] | 26.9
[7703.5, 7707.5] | 29.1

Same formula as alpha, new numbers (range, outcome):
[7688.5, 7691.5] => 28.59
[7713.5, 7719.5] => 27.95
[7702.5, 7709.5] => 28.62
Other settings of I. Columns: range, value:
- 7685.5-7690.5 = 28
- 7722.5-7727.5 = 28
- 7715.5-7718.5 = 28.7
